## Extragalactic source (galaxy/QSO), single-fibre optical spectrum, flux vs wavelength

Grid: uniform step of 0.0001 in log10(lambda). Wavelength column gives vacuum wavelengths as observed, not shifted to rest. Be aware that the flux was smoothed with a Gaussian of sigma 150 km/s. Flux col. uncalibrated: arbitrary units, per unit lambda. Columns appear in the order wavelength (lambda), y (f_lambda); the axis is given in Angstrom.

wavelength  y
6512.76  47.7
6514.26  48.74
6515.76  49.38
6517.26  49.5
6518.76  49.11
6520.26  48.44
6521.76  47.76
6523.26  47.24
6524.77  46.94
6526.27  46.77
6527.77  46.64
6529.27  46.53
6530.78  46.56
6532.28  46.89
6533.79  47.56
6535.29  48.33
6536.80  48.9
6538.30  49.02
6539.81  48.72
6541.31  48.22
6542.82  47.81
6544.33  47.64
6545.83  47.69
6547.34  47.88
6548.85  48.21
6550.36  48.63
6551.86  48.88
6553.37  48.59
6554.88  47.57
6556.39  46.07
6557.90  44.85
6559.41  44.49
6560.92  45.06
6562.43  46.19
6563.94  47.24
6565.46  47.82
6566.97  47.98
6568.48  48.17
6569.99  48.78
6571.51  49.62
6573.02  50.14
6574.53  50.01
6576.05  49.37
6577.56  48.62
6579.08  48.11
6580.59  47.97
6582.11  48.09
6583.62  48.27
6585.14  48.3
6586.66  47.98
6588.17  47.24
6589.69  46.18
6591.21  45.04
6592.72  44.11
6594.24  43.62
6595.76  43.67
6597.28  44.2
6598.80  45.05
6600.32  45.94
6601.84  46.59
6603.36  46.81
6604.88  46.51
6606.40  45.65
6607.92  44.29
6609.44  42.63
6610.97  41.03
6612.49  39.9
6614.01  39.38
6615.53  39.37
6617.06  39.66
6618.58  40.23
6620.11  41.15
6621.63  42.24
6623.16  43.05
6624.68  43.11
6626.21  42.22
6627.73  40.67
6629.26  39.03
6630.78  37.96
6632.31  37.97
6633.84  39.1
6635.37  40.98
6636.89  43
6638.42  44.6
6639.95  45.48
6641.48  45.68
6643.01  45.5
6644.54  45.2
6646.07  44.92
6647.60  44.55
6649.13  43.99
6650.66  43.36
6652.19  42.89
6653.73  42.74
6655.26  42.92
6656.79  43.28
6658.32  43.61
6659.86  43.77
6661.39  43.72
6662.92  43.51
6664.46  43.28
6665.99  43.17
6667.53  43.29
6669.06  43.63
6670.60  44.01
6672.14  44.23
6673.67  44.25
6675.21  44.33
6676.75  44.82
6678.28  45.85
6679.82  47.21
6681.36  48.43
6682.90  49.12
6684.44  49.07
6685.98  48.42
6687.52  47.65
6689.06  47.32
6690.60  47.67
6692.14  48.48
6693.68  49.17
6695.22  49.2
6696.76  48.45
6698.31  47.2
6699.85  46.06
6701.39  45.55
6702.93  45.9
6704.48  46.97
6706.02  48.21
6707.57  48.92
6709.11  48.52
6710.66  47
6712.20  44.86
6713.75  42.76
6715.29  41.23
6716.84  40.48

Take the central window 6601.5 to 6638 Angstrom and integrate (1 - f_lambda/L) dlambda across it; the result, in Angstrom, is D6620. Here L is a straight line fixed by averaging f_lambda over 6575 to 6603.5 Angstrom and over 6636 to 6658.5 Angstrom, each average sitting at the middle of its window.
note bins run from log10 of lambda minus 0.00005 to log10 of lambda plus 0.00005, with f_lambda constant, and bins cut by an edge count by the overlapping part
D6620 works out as 2.88 Angstrom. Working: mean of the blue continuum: 46.6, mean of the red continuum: 44.1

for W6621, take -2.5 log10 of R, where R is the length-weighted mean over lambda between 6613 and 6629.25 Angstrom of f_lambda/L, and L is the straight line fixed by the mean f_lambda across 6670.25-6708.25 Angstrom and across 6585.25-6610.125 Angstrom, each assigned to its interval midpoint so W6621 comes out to 0.12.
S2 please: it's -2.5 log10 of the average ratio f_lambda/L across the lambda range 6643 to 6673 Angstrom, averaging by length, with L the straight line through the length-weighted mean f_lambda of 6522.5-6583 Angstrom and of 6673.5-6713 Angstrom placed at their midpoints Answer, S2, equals 0.087 mag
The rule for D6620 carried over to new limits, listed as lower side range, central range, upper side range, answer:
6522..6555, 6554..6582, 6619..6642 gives -1.14 Angstrom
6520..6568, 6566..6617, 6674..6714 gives 1.52 Angstrom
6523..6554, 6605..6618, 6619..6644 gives 0.46 Angstrom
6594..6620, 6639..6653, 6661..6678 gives -0.32 Angstrom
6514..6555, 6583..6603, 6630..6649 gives -0.29 Angstrom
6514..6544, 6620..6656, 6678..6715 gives 3.73 Angstrom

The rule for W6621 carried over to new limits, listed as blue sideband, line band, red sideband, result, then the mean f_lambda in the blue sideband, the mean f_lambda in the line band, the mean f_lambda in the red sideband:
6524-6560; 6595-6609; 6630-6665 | -0.01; 47.5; 45.4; 43.1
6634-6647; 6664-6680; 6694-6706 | 0.04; 44.2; 44.3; 47.2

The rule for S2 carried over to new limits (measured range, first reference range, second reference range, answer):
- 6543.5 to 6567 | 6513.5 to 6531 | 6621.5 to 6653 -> -0.02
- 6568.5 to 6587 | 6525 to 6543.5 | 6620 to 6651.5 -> -0.08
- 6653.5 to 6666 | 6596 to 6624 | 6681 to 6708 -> 0.06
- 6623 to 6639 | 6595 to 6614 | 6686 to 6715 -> 0.10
